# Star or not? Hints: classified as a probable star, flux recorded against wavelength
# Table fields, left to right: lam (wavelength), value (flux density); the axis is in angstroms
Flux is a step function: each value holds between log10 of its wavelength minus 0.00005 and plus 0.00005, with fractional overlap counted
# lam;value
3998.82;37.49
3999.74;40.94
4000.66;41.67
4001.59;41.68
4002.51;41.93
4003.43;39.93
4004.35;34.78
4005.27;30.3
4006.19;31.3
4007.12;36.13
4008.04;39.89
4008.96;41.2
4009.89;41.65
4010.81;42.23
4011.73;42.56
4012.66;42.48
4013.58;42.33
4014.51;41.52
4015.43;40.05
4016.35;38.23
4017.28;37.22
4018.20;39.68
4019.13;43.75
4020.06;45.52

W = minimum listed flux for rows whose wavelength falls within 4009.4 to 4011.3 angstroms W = 41.65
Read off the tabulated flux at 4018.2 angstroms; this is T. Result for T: 39.68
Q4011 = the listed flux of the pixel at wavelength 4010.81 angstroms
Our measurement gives 42.23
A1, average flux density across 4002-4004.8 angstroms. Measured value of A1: 39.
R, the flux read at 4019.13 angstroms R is 43.75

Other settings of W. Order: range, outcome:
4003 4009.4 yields 30.3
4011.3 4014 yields 42.33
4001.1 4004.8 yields 34.78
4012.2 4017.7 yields 37.22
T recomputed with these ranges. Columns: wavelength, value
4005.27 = 30.3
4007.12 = 36.13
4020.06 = 45.52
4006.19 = 31.3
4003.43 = 39.93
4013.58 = 42.33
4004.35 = 34.78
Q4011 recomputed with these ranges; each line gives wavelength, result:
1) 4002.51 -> 41.93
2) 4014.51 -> 41.52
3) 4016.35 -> 38.23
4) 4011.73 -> 42.56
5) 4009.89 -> 41.65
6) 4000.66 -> 41.67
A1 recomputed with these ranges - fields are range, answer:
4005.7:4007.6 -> 33.7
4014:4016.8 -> 40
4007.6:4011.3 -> 41.3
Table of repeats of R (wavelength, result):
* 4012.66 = 42.48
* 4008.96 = 41.2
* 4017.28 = 37.22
